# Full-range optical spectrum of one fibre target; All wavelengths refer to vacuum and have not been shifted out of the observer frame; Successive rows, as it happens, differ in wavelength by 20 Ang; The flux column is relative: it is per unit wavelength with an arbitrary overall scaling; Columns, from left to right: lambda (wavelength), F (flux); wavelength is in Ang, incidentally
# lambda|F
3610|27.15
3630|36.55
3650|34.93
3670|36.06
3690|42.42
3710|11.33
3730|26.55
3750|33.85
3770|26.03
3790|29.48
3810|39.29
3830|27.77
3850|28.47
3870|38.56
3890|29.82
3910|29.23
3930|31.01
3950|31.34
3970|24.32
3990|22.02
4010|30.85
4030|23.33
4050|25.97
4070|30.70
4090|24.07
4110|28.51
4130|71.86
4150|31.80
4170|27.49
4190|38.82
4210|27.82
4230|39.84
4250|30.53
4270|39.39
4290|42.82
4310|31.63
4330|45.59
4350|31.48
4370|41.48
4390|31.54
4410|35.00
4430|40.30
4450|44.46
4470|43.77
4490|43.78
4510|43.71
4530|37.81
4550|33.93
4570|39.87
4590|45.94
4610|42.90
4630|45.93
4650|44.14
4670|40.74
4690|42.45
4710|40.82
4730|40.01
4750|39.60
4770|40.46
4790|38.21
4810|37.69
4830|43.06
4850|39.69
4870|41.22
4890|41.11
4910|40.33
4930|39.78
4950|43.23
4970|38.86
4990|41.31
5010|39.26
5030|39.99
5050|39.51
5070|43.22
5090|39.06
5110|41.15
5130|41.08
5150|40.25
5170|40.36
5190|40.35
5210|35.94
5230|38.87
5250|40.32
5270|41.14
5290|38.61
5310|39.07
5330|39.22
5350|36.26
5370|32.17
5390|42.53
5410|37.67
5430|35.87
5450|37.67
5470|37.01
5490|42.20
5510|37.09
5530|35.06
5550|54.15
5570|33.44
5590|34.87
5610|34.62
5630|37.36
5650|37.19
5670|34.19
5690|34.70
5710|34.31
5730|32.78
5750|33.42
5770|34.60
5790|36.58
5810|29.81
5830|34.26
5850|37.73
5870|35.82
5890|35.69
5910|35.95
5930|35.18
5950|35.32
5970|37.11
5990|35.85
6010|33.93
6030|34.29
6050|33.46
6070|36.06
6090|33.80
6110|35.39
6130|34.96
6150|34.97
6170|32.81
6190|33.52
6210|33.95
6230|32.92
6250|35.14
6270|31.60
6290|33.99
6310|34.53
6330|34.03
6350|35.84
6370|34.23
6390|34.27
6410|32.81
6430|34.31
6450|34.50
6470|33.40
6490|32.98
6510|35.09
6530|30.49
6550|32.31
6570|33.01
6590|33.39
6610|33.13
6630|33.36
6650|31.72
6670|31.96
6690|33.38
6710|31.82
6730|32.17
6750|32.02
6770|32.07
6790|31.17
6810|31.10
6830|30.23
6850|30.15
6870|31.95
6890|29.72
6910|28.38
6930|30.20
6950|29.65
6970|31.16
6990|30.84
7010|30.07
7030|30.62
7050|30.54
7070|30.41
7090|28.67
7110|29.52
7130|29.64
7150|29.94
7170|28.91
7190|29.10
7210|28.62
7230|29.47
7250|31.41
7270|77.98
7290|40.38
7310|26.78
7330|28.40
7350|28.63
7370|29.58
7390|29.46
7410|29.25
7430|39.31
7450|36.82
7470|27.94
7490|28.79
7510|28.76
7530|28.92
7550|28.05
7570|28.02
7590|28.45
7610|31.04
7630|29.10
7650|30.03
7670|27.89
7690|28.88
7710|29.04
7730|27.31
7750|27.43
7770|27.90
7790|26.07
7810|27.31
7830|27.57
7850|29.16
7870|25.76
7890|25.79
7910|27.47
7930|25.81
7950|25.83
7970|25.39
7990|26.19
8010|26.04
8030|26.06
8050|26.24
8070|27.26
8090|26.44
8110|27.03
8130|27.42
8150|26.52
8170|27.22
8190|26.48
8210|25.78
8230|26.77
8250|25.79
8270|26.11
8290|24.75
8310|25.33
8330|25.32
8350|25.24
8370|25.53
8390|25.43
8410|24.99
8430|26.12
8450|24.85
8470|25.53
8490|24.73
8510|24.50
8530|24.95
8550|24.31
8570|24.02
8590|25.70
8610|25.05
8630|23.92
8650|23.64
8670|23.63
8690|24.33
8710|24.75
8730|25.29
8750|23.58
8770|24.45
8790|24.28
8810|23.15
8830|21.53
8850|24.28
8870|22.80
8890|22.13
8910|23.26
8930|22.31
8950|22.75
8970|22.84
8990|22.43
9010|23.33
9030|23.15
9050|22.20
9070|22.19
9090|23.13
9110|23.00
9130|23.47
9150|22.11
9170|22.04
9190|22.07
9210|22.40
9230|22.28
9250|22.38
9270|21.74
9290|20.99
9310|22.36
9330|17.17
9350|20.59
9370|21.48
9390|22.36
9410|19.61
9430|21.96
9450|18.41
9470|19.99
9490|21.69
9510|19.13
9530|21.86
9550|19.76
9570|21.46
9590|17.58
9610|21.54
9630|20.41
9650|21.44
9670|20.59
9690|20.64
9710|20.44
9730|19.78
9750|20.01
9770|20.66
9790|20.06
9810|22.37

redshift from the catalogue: 0.11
